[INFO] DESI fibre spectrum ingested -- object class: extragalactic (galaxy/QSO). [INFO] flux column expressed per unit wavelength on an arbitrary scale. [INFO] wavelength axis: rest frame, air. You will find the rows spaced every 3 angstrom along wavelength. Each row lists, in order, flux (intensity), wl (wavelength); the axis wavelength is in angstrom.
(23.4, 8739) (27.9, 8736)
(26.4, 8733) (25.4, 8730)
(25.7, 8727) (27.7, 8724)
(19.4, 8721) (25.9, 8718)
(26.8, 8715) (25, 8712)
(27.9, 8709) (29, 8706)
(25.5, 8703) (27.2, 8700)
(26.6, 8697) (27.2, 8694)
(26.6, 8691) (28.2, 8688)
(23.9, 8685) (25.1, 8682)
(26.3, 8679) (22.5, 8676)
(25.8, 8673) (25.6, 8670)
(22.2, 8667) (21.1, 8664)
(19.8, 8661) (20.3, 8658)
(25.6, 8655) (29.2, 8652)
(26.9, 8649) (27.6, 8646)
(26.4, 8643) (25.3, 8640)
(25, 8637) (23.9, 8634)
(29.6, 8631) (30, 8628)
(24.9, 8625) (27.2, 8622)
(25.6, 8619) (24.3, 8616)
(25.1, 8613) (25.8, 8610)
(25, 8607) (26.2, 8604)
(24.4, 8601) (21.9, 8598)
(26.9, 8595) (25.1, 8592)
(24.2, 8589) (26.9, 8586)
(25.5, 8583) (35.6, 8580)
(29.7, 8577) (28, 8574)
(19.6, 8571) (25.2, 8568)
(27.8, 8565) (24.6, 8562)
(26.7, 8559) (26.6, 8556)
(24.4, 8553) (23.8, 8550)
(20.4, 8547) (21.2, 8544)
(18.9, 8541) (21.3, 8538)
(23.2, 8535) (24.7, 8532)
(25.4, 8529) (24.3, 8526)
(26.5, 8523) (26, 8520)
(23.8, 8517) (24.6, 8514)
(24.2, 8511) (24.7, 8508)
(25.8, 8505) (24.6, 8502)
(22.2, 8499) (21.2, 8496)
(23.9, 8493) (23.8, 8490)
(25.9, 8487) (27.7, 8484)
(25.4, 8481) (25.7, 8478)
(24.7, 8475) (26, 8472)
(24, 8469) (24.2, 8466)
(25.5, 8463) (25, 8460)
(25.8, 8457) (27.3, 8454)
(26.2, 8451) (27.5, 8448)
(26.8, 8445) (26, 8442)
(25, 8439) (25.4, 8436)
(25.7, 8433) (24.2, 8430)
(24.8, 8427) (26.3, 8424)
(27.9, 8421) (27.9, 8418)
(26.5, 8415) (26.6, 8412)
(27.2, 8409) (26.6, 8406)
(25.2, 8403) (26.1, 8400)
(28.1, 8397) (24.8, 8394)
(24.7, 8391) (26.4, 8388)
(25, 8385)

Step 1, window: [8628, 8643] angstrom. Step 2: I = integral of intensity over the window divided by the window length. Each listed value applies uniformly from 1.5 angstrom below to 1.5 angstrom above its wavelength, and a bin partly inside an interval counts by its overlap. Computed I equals 26.4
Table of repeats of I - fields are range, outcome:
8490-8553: 23.6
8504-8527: 25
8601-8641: 25.9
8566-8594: 26.7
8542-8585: 25.6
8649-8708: 25.2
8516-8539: 24.5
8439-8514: 25.2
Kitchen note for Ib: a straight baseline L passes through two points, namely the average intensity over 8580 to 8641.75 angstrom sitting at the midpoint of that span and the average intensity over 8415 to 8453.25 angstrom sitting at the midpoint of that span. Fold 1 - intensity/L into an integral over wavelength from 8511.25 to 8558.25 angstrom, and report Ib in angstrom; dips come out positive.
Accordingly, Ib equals 4.1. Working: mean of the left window 26.2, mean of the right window 25.9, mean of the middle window 23.7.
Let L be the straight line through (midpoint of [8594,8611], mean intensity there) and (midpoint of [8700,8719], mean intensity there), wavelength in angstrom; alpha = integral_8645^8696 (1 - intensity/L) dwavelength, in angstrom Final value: 2.3 angstrom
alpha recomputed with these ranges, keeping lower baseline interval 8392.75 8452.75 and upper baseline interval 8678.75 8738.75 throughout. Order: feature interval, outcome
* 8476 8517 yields 2.59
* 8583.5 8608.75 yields 1.04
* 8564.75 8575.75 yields 0.52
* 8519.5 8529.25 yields 0.25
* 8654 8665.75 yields 2.07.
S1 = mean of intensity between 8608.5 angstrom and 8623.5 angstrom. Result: 25.6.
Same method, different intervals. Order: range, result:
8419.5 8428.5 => 26.3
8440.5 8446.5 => 26.4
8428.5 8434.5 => 24.9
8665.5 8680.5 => 24.5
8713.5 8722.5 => 24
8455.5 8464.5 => 25.4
